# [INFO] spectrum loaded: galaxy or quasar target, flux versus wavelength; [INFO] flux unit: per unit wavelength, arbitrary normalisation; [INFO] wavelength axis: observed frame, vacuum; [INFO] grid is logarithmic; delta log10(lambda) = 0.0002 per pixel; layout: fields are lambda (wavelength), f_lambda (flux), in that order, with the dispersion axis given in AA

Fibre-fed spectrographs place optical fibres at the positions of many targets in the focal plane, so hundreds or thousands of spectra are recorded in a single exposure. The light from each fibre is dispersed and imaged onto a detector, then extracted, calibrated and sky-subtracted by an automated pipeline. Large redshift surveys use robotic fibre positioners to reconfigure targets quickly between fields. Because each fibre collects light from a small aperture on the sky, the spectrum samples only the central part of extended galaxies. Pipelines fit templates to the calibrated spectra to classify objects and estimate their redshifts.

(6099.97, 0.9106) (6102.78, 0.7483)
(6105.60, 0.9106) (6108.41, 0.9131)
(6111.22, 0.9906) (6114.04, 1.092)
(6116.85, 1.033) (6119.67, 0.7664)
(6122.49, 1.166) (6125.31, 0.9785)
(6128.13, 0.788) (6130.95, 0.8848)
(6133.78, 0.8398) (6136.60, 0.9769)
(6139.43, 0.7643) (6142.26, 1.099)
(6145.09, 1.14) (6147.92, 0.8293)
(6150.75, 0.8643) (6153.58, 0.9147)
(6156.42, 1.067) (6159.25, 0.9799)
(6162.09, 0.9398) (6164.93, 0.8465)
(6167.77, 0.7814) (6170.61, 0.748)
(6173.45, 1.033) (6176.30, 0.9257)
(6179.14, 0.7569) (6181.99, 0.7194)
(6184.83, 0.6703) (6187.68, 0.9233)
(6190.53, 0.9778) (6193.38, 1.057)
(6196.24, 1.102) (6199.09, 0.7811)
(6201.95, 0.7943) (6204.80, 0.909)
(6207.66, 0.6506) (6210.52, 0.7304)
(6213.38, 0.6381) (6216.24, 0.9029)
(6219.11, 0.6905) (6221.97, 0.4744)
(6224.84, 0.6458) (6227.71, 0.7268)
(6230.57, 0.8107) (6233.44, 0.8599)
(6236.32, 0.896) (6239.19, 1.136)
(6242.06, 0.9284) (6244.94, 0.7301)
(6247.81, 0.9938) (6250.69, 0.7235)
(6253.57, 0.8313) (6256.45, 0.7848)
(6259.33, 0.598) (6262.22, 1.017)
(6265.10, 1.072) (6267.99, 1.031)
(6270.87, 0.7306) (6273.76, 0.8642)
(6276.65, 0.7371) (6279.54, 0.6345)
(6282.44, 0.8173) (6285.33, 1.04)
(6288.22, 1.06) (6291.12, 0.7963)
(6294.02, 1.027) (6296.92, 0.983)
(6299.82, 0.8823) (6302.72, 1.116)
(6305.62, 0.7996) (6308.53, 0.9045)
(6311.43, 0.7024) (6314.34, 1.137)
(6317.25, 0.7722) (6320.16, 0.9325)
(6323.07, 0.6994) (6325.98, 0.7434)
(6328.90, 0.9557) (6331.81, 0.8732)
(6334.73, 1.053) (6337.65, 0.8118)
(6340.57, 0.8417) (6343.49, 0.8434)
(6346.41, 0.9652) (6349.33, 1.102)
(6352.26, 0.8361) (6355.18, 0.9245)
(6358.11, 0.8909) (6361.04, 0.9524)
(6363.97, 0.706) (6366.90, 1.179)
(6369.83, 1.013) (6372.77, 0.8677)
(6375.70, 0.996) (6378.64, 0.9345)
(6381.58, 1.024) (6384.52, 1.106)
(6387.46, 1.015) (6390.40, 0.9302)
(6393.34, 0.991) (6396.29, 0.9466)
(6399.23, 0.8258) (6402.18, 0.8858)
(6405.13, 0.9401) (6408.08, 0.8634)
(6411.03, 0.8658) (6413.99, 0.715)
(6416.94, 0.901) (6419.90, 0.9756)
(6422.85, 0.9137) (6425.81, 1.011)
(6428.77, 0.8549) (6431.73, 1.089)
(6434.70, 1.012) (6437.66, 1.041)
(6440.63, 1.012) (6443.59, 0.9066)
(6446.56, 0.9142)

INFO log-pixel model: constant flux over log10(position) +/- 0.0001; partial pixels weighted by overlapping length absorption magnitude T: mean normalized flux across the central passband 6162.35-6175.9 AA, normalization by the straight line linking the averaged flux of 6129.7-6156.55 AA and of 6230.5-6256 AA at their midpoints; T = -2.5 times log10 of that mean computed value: 0.06 mag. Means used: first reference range 0.932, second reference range 0.879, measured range 0.865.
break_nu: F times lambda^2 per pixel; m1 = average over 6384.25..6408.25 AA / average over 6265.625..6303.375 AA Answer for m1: 1.08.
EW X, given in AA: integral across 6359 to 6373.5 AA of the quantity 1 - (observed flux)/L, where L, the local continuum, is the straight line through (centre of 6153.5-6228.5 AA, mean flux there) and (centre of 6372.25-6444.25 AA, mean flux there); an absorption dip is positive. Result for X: -0.34 AA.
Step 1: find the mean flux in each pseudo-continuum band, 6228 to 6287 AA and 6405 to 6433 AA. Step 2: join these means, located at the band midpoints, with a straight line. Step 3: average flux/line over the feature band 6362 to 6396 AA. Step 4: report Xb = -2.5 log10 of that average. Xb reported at -0.091 mag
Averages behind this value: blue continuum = 0.86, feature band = 0.977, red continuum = 0.91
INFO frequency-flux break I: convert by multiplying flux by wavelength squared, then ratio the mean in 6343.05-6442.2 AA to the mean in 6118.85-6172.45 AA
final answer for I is 1.1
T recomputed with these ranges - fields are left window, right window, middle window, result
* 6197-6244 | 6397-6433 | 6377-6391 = -0.139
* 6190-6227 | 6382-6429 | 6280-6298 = -0.110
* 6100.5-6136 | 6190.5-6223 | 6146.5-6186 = -0.003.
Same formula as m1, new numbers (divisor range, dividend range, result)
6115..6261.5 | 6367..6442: 1.19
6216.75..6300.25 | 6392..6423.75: 1.11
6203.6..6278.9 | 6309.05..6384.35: 1.17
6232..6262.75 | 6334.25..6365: 1.08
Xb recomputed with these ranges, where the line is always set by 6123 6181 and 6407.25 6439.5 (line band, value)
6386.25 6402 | -0.01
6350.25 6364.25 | 0.05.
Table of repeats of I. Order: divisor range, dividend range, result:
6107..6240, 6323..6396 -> 1.13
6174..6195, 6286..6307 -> 1.14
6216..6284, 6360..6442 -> 1.22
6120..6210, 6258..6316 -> 1.04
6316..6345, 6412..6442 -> 1.15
